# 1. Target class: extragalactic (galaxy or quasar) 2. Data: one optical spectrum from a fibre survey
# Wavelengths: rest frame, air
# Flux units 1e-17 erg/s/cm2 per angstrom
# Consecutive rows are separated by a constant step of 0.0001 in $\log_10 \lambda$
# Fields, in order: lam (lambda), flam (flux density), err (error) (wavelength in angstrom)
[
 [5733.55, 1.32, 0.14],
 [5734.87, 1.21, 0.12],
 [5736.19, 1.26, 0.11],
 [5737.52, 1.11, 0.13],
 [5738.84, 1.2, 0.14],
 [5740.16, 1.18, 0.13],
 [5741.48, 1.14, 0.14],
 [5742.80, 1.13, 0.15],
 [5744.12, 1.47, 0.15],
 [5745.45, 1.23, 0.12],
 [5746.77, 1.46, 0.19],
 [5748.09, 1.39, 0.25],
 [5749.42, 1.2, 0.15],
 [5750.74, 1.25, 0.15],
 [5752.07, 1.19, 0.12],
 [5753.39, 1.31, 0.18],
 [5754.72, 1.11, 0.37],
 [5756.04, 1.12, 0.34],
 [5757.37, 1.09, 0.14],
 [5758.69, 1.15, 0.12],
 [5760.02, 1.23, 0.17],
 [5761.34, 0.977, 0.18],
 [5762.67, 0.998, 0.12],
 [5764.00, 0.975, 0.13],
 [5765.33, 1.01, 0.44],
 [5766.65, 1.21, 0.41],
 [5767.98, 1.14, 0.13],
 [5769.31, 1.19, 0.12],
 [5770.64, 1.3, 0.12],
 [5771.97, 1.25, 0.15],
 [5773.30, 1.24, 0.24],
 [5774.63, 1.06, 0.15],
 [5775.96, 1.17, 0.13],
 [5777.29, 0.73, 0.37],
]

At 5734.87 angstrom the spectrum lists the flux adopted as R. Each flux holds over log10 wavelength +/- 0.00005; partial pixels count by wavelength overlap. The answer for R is 1.21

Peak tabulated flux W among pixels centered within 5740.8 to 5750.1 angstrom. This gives 1.47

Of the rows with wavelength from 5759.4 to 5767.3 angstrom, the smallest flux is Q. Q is 0.975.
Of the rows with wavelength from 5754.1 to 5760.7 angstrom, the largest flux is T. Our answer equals 1.23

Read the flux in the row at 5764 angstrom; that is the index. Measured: 0.975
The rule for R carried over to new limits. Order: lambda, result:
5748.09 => 1.39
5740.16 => 1.18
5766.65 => 1.21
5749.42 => 1.2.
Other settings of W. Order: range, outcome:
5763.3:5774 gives 1.3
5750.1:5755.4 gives 1.31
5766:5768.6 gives 1.21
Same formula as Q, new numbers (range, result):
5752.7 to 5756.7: 1.11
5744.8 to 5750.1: 1.2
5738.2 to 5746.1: 1.13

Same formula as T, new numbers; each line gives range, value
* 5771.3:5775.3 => 1.25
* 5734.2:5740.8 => 1.26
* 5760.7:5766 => 1.01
